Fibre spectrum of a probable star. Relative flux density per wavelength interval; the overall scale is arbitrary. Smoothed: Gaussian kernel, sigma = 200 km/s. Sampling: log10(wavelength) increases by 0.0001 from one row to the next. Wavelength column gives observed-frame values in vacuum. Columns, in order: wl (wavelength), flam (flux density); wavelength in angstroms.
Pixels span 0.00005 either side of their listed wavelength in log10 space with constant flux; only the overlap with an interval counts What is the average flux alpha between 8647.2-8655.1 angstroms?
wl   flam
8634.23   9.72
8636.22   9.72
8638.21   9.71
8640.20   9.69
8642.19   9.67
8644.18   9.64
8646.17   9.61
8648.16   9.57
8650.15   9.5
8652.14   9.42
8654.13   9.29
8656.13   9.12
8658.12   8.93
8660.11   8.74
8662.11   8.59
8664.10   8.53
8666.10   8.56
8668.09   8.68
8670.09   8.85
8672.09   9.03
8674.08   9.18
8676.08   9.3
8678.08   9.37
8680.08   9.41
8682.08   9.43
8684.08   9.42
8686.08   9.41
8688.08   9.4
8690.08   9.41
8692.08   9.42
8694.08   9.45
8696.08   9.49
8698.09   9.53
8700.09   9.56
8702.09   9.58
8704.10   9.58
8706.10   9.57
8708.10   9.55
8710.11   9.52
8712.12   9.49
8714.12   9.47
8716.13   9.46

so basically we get 9.45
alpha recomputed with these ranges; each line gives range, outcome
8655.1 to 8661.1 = 8.93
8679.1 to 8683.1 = 9.42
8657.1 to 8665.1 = 8.7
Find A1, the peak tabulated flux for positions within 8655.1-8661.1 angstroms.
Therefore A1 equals 9.12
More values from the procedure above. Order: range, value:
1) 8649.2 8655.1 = 9.5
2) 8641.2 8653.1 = 9.67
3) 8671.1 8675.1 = 9.18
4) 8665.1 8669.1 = 8.68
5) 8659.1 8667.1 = 8.74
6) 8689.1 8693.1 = 9.42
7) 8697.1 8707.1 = 9.58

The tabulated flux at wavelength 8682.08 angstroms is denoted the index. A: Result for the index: 9.43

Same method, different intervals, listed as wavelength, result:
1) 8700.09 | 9.56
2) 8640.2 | 9.69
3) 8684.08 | 9.42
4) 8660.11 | 8.74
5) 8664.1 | 8.53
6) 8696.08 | 9.49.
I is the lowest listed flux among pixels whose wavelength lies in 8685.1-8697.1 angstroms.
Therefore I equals 9.4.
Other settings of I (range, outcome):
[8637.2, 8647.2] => 9.61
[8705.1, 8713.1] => 9.49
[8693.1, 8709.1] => 9.45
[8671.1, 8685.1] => 9.03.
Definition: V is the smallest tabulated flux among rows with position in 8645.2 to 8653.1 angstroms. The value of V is 9.42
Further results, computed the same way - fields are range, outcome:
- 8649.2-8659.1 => 8.93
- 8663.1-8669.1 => 8.53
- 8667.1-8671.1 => 8.68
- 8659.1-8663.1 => 8.59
